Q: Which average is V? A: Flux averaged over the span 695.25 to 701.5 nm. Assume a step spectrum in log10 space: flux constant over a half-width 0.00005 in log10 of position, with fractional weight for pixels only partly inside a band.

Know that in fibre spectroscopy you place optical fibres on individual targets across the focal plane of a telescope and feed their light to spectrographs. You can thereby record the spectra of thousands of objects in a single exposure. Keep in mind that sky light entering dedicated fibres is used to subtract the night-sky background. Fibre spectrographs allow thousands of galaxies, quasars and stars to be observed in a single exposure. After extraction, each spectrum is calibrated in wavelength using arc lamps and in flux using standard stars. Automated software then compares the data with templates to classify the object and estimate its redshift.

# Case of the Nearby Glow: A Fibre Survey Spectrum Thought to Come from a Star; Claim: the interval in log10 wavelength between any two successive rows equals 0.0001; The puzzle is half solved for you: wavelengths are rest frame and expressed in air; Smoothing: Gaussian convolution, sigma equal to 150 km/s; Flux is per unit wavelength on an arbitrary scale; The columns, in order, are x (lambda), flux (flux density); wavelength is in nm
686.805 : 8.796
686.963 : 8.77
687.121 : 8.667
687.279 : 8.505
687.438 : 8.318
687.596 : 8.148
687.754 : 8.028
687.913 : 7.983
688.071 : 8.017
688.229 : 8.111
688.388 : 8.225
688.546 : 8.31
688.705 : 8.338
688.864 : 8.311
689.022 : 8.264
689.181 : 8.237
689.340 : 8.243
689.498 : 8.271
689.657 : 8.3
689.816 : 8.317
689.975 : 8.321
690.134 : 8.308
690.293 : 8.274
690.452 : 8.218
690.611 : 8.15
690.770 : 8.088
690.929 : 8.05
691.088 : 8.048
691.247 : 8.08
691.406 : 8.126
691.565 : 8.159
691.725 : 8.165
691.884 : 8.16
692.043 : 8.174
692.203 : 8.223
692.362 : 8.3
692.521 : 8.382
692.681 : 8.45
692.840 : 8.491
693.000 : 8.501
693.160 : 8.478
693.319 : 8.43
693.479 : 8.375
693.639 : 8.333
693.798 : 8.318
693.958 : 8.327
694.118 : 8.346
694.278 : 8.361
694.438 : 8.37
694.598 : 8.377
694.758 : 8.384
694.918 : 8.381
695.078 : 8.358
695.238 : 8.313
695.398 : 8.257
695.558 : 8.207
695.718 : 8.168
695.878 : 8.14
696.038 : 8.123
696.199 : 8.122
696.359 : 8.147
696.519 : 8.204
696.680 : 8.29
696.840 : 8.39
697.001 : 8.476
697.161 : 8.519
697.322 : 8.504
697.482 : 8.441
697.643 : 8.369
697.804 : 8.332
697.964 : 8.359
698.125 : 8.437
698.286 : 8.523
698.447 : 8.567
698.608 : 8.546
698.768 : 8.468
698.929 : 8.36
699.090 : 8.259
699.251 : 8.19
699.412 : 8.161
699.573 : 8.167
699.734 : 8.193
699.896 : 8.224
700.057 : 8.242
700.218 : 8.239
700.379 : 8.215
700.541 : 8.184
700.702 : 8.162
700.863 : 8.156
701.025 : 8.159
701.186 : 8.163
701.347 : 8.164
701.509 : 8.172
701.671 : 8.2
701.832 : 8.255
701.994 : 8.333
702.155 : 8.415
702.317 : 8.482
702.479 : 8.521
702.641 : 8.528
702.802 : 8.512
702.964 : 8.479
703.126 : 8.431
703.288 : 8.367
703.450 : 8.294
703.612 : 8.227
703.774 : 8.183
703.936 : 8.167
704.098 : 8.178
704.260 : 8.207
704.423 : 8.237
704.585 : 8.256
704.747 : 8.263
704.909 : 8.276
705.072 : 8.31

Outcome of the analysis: 8.28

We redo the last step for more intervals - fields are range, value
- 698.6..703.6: 8.29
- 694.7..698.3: 8.32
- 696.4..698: 8.38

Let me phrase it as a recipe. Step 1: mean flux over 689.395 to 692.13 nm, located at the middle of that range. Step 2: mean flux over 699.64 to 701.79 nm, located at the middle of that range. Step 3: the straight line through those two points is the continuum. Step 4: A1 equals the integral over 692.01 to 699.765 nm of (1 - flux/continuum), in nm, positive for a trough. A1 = -0.14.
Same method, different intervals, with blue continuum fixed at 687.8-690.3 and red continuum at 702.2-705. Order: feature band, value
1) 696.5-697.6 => -0.017 nm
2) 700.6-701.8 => 0.020 nm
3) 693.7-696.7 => 0.000 nm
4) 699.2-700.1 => 0.012 nm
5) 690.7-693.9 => -0.005 nm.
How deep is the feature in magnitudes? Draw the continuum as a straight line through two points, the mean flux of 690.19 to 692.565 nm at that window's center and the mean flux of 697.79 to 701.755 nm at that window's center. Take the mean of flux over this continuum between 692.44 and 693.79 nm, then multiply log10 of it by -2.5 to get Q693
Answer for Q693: -0.03 mag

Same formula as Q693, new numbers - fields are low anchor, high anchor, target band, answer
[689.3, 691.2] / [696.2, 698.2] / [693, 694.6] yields -0.011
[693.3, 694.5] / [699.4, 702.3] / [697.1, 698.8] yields -0.024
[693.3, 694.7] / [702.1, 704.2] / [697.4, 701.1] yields 0.008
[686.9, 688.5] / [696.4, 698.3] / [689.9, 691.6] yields 0.019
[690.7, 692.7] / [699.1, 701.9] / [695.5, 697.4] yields -0.012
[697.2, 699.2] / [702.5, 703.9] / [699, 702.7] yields 0.020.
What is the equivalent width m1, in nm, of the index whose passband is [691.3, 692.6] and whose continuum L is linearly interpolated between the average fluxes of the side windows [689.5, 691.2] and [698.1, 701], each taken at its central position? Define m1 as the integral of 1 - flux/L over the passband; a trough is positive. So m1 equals 0.00 nm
